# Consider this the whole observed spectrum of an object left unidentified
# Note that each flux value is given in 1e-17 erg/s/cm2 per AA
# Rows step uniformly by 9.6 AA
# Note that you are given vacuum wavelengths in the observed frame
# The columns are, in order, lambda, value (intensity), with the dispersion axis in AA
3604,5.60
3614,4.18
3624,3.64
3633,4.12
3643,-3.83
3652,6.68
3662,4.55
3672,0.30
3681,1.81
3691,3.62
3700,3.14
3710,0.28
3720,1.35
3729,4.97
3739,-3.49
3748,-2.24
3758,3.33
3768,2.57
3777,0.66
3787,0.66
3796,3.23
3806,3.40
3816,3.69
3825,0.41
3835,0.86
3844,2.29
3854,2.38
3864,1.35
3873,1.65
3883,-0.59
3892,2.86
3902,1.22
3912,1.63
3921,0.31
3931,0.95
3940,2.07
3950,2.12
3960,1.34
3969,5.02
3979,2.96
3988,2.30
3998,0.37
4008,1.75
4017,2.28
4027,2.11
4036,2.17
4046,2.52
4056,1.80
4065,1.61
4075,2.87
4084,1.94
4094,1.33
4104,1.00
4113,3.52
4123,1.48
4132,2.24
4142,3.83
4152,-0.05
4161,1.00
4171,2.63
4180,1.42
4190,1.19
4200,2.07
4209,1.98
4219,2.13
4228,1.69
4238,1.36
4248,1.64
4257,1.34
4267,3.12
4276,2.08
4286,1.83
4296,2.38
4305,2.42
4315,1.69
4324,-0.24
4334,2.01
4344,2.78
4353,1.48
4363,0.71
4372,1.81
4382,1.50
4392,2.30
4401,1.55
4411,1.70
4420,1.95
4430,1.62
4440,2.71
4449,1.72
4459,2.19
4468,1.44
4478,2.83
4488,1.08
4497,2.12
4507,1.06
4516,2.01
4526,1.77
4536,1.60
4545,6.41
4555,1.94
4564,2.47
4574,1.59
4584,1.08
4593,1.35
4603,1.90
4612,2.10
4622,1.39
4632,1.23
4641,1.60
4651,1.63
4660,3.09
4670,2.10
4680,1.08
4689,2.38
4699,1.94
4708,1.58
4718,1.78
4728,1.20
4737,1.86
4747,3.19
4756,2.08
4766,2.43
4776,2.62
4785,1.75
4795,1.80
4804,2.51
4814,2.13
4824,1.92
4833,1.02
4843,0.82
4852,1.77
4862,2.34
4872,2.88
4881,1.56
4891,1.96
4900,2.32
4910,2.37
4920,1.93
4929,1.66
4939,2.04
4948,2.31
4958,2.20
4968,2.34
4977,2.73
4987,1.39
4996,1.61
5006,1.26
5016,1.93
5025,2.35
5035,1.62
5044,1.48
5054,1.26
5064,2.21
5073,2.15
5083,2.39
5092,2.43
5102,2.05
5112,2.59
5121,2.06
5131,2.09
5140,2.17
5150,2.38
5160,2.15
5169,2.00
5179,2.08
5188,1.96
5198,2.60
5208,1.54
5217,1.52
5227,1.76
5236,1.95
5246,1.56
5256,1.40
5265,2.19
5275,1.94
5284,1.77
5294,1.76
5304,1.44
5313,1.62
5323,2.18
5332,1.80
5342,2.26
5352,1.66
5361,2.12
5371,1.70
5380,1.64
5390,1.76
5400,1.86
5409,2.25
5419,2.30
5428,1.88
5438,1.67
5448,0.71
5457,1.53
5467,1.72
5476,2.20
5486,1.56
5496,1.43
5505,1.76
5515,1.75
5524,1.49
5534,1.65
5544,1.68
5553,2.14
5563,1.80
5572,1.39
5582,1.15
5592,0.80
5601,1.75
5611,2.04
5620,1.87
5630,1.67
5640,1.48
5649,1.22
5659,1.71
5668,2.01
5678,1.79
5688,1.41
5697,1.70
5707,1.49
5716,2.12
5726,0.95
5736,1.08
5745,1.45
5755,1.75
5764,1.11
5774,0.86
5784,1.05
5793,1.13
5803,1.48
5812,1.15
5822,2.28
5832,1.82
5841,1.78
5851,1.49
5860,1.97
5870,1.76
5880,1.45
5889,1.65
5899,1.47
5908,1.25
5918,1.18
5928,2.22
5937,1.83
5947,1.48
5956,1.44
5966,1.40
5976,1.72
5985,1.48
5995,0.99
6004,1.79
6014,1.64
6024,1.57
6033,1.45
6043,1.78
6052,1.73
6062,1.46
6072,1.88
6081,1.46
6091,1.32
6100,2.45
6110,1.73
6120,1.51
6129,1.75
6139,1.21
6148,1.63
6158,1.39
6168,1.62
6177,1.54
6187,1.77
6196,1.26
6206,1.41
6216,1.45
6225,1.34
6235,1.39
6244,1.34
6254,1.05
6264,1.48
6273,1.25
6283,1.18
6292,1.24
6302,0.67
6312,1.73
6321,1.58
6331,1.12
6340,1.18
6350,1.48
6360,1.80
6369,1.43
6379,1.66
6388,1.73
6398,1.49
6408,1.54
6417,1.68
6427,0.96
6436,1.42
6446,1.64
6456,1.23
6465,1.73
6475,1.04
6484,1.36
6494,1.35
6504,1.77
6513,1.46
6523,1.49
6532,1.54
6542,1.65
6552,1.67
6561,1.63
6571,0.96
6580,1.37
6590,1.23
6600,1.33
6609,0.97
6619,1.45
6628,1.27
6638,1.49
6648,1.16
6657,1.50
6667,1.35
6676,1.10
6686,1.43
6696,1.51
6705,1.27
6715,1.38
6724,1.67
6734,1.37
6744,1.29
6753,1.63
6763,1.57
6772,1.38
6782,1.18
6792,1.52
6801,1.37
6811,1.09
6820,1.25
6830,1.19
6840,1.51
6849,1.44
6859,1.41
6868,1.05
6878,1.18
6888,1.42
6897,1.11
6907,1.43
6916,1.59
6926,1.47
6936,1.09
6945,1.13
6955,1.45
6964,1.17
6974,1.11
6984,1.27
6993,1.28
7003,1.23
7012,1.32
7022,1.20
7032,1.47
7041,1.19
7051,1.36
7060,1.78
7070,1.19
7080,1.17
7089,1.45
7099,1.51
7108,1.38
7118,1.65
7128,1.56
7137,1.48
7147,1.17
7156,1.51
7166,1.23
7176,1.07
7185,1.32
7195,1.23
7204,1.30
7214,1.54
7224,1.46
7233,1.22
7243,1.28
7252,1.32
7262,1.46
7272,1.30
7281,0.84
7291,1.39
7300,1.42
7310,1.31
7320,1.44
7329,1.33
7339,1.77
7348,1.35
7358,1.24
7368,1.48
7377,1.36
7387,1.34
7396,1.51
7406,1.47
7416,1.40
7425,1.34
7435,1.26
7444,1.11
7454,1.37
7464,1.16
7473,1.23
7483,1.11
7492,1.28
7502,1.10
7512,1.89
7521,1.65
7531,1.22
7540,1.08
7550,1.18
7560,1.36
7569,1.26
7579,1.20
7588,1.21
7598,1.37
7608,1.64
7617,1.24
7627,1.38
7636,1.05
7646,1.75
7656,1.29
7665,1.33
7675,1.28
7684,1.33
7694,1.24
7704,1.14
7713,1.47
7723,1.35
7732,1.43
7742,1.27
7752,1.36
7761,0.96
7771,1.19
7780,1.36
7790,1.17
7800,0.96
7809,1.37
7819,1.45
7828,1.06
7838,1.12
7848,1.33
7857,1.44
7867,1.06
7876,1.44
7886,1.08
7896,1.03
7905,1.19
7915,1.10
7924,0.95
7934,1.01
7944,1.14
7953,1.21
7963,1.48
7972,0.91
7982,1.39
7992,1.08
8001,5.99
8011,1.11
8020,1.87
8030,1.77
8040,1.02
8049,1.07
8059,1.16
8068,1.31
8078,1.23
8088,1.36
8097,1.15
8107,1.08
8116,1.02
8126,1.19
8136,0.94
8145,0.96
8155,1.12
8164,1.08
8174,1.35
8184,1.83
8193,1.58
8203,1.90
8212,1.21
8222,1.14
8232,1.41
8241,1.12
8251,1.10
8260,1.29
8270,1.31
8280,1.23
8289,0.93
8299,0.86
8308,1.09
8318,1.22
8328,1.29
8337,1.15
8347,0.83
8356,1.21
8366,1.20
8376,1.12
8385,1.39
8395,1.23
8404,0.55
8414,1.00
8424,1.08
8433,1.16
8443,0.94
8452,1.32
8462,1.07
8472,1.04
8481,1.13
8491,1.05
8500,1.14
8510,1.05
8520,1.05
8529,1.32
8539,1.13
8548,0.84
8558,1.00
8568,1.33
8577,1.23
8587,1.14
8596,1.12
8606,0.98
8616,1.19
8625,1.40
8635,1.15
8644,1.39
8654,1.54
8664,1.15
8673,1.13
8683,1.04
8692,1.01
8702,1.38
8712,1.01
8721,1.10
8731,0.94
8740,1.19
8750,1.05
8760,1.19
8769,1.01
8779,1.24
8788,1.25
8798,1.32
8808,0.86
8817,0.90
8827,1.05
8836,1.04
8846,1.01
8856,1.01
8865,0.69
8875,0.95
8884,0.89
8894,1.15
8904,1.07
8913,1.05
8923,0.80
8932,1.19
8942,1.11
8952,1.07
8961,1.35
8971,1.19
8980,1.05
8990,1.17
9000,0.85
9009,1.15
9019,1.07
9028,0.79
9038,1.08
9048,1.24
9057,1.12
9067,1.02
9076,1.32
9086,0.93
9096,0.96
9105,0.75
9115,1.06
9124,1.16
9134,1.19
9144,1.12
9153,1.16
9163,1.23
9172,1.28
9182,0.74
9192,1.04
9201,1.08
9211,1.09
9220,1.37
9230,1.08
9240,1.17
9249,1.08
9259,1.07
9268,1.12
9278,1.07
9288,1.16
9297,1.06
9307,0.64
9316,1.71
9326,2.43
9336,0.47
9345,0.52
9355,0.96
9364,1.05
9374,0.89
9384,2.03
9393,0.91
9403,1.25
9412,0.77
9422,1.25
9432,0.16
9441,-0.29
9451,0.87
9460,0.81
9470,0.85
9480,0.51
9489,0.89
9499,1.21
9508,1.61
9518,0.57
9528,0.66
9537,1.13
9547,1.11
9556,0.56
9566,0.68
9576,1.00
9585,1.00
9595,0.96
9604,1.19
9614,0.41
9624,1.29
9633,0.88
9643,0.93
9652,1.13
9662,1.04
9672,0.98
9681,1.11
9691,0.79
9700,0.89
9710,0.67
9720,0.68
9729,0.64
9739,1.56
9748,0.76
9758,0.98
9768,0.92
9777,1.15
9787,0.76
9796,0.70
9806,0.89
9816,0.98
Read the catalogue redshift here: 0.219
